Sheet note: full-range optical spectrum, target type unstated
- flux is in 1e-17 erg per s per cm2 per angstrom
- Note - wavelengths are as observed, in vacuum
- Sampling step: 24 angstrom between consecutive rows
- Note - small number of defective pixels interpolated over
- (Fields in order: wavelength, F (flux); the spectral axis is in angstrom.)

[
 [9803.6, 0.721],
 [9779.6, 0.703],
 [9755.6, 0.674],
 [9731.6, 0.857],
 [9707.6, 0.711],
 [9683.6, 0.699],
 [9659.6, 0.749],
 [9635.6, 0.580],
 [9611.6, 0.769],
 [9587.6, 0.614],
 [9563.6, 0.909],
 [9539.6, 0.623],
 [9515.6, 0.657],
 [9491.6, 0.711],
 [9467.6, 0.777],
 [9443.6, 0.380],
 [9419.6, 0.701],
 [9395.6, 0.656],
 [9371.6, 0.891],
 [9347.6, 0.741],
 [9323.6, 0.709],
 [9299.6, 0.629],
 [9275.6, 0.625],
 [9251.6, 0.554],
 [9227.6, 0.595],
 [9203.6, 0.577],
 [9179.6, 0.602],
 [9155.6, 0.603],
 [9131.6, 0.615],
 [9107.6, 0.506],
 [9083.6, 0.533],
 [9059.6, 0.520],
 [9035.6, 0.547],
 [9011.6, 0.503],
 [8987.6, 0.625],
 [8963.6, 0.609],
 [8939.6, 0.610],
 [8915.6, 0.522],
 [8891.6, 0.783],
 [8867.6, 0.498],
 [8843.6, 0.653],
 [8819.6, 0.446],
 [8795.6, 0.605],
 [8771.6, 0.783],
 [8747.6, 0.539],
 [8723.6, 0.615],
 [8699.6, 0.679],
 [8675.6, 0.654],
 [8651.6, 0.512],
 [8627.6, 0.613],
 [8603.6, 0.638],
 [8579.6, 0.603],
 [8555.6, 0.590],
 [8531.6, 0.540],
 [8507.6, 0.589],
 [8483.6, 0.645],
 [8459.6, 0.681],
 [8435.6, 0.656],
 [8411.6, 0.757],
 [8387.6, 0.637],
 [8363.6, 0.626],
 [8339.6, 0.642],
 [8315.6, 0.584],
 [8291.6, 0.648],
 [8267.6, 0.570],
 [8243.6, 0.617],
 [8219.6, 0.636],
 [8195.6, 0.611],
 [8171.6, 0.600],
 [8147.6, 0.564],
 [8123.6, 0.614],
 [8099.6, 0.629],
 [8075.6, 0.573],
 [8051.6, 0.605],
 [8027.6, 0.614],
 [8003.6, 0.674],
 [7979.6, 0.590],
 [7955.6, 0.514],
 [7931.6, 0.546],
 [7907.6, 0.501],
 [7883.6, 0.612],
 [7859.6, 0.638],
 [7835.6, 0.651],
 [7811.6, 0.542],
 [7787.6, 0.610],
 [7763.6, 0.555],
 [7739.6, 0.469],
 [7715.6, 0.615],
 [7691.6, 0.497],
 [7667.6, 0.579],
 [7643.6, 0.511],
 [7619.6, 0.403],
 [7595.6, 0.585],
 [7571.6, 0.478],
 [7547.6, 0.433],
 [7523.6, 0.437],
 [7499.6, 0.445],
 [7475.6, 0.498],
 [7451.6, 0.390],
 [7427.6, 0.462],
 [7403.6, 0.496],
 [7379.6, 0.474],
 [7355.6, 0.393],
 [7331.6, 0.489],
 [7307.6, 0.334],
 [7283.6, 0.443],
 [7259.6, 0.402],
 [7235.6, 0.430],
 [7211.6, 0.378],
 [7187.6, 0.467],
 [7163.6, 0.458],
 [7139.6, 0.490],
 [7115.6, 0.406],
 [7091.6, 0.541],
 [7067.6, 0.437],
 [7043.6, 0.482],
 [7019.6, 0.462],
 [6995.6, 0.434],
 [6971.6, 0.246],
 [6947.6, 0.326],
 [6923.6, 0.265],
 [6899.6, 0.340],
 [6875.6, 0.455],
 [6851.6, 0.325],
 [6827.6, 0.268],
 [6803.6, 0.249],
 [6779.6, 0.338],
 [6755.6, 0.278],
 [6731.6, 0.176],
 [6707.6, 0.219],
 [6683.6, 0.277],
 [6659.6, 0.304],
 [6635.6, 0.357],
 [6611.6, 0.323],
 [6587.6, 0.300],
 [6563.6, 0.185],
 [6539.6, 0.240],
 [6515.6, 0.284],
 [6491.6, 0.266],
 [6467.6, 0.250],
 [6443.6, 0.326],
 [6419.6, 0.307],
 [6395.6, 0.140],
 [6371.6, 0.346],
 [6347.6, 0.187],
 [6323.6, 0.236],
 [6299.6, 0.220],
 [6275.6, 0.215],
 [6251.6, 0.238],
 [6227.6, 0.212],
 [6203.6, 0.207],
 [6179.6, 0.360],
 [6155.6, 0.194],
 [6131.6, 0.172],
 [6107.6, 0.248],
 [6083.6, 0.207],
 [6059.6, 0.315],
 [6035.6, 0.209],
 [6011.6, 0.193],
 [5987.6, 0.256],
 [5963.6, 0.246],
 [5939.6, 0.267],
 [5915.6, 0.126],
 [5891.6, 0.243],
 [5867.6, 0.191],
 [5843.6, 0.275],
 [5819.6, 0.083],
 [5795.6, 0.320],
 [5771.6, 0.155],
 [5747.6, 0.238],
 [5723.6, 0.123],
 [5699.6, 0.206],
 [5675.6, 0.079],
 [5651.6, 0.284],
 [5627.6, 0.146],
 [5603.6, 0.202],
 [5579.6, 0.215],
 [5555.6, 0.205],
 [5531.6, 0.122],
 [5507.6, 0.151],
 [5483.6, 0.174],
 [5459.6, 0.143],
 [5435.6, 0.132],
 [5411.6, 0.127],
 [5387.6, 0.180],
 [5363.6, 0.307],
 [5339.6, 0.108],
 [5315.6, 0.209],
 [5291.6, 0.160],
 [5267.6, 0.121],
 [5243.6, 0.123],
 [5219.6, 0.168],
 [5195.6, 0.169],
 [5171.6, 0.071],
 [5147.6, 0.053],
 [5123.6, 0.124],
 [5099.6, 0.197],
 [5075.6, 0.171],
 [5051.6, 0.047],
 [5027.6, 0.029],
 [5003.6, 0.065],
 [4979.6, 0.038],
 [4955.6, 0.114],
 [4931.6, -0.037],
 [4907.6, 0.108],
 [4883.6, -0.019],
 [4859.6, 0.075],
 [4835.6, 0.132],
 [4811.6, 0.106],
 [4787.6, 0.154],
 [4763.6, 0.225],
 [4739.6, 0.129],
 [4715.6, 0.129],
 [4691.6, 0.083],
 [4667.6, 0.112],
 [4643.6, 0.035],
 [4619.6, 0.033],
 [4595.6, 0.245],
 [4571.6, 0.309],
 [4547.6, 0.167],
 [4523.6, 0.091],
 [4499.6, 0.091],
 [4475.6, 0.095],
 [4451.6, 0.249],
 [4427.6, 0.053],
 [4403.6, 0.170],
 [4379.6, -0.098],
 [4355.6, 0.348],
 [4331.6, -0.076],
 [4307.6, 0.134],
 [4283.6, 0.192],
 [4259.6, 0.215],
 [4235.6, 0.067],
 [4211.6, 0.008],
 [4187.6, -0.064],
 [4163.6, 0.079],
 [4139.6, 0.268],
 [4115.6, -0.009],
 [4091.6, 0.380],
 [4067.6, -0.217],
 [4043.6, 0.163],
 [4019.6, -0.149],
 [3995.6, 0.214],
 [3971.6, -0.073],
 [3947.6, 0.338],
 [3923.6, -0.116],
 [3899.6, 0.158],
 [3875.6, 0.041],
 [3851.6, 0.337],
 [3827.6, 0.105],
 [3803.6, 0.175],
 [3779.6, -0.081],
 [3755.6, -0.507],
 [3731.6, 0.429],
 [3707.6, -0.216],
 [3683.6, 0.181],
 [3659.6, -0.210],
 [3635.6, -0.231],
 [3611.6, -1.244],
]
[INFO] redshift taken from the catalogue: 0.755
